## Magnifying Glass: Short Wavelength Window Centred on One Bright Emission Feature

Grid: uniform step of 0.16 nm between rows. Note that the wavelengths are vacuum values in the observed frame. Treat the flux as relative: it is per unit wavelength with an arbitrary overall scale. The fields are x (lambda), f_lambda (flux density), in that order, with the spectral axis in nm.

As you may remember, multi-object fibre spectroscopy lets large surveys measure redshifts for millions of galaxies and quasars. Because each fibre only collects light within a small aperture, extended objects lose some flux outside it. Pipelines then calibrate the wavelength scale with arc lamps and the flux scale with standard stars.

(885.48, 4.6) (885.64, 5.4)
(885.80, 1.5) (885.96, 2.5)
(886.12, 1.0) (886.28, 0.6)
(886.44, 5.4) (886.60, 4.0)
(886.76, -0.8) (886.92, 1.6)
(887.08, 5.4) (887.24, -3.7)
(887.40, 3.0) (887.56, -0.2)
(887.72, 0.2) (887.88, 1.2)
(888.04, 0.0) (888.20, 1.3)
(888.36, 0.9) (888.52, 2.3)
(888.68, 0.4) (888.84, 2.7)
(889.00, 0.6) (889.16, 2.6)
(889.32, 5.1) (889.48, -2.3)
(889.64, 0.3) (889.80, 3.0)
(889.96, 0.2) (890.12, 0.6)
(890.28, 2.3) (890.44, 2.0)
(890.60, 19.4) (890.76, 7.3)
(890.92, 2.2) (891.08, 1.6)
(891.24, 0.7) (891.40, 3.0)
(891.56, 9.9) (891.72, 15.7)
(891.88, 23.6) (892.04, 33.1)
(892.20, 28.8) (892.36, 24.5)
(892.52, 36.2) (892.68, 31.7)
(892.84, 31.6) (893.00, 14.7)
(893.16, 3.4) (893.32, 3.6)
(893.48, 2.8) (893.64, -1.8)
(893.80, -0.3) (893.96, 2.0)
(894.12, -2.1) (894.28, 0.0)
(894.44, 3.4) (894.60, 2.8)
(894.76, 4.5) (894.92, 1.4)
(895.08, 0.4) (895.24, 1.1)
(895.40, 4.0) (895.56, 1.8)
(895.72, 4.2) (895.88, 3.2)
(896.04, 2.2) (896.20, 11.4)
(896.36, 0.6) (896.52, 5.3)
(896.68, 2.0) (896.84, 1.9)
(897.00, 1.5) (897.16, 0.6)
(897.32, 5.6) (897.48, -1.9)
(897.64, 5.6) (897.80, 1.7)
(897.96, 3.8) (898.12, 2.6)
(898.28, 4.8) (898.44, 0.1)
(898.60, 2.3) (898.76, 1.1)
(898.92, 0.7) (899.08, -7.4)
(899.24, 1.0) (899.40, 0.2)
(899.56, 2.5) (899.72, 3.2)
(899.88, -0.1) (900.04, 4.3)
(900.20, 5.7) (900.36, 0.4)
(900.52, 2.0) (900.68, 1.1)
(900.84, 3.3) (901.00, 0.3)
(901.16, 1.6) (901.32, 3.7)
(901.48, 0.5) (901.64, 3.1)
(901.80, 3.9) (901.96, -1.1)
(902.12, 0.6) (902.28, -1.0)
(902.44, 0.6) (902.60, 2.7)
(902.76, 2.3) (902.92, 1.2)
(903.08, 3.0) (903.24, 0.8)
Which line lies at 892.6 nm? [O II] 3727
